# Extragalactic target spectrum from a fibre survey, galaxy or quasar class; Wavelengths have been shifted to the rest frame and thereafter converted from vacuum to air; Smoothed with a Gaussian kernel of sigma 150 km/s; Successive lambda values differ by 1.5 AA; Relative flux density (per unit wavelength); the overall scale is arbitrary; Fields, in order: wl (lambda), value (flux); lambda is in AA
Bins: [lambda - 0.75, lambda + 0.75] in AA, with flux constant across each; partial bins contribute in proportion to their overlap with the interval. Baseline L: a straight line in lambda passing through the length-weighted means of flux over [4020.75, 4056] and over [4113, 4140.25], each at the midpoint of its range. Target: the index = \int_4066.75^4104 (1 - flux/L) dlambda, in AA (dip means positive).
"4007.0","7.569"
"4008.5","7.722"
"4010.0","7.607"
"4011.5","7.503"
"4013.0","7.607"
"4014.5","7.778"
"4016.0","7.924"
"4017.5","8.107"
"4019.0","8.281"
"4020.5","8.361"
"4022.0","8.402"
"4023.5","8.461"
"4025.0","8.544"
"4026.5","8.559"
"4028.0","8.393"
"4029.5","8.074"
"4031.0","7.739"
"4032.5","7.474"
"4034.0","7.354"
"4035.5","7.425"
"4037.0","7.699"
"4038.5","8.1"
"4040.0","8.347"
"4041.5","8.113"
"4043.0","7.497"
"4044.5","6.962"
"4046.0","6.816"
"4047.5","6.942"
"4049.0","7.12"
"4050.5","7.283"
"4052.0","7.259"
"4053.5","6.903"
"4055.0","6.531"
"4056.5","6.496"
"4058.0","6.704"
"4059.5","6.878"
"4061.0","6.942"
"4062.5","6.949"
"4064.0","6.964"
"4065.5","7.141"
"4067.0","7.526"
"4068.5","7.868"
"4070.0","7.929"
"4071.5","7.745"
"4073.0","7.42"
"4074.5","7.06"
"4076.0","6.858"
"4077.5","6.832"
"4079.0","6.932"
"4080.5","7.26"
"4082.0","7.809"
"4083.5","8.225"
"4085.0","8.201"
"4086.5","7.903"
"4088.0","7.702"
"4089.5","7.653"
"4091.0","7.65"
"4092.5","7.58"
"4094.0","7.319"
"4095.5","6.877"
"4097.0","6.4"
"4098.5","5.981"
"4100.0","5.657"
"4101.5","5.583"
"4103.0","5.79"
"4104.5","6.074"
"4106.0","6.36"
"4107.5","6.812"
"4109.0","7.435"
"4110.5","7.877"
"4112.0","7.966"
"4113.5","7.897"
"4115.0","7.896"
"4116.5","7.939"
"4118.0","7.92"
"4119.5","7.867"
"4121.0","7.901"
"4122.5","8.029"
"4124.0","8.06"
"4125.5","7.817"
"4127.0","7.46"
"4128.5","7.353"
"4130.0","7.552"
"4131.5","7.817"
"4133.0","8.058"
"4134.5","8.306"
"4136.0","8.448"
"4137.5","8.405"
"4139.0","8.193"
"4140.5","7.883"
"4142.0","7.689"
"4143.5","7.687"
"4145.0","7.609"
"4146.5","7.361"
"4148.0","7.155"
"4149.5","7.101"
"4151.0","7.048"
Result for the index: 3.0 AA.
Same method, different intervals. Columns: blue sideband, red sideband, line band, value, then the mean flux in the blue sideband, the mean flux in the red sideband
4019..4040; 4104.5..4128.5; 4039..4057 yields 1.7 AA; 8.06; 7.62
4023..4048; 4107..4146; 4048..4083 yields 2.9 AA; 7.8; 7.84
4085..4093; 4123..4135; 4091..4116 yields 2.9 AA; 7.75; 7.8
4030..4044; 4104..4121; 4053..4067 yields 1.5 AA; 7.74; 7.5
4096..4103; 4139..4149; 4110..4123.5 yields -2.8 AA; 5.93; 7.6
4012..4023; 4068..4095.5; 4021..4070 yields 2.1 AA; 8.06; 7.53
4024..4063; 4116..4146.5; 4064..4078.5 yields 0.4 AA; 7.44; 7.89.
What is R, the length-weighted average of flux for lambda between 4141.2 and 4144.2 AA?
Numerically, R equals 7.69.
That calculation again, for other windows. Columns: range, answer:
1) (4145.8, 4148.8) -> 7.25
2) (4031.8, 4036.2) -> 7.42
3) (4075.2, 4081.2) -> 6.97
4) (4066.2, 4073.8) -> 7.69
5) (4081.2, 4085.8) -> 8.07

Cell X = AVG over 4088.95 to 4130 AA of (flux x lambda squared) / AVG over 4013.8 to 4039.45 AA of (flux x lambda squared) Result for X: 0.94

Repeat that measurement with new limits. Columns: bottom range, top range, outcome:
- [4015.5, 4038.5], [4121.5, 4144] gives 1.04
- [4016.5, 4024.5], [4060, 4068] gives 0.87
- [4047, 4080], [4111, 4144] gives 1.15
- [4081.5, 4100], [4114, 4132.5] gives 1.08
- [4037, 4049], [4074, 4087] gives 1.01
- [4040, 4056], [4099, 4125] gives 1.04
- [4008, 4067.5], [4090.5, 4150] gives 1.02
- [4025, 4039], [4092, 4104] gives 0.83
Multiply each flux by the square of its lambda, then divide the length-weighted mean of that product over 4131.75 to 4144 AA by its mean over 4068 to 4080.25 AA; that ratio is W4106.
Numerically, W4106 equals 1.1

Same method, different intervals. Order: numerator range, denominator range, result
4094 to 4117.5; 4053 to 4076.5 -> 0.98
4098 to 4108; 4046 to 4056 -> 0.88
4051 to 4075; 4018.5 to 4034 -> 0.89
